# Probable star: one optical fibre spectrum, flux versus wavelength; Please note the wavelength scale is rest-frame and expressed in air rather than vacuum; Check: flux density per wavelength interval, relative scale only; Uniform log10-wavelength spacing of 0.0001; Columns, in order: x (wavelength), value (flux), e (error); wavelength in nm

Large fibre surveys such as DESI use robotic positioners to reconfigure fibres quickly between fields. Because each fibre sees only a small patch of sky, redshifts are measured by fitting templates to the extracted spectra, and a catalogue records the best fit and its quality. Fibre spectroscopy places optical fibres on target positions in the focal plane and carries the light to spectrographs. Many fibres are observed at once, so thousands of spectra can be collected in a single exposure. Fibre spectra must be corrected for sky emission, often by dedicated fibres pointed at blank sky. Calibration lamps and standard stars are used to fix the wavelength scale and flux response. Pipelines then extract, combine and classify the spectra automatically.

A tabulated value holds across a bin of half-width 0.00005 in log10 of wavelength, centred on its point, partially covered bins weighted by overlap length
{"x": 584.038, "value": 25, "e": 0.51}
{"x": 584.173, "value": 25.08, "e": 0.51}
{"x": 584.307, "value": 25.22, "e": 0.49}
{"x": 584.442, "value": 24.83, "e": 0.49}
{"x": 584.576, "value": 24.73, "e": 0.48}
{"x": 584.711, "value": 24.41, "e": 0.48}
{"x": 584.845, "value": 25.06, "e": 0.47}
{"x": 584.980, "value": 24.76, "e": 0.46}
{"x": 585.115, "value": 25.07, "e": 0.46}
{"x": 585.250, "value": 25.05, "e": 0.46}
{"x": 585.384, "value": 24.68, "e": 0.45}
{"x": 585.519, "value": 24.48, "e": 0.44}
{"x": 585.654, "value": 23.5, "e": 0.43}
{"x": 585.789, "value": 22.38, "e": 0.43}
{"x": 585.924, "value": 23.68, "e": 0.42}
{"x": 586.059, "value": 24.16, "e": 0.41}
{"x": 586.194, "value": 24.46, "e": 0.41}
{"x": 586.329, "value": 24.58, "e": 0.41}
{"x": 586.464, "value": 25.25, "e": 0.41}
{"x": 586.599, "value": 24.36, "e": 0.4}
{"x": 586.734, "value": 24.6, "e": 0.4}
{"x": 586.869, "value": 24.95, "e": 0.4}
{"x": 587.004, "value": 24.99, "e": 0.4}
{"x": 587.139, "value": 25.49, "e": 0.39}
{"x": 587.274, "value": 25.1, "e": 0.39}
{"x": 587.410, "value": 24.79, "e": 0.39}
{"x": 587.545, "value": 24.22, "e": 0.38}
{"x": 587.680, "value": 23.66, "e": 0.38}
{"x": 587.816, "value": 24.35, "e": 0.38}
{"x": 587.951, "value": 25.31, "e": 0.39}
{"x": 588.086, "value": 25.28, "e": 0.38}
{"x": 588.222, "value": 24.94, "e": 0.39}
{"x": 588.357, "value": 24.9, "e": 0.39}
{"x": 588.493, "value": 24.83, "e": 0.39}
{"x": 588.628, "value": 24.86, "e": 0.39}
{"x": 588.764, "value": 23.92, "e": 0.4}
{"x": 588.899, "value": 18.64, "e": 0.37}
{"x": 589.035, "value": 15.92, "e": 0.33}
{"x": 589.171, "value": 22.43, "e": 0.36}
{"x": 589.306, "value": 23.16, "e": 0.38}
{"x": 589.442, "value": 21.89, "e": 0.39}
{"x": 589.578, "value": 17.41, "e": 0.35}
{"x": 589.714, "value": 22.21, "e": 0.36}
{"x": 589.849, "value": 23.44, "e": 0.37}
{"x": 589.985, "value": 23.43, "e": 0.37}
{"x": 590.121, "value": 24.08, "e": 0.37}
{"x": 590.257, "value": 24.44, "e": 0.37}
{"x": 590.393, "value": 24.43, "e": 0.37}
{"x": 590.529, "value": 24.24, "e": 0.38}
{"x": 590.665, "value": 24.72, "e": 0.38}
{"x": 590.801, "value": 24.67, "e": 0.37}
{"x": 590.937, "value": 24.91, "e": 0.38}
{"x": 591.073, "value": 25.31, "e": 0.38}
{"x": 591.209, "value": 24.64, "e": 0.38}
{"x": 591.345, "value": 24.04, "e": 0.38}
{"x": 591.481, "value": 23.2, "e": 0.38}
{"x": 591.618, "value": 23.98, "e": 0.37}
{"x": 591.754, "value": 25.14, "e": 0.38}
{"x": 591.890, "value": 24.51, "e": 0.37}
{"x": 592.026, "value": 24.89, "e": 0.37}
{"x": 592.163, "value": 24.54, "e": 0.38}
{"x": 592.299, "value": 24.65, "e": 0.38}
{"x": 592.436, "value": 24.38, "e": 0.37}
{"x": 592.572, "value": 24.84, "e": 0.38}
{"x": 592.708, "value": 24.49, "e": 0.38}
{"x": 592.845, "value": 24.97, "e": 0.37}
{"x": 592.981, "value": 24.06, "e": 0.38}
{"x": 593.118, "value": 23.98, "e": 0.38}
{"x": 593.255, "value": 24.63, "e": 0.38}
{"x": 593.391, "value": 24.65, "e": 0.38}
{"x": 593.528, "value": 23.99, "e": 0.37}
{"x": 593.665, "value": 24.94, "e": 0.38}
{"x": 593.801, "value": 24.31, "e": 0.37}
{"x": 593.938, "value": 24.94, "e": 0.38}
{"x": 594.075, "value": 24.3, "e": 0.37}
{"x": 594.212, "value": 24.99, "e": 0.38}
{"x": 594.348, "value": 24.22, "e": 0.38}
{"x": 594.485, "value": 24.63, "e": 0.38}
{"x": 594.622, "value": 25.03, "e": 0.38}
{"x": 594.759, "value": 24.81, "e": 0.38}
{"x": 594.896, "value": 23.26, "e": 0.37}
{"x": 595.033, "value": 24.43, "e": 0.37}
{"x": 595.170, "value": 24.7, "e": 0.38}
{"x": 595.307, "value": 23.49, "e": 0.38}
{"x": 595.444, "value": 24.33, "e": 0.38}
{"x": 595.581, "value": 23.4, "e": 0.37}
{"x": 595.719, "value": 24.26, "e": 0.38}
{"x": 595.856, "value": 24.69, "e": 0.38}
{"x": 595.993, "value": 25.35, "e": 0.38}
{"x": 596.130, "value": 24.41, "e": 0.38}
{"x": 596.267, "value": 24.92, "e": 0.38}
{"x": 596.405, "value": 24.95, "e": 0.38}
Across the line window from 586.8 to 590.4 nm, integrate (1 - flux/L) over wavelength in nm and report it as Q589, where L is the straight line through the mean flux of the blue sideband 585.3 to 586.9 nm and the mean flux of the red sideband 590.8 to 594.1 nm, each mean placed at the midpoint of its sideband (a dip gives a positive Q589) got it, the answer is 0.14 nm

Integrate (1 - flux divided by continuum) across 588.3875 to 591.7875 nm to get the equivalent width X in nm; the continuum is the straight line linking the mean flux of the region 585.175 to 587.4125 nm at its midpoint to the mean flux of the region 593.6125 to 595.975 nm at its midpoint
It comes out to 0.175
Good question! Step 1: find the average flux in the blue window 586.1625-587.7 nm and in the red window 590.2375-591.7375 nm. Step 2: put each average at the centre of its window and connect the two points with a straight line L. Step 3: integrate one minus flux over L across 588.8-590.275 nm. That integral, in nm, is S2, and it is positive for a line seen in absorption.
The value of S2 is 0.18 nm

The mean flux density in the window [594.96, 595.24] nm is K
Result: 24.5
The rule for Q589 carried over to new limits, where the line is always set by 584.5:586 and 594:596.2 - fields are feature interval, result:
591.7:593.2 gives -0.01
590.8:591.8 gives 0.00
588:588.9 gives 0.00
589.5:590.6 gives 0.06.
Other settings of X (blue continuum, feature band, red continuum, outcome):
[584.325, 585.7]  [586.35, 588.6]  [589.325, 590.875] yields -0.080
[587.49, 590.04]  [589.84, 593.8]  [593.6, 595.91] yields -0.131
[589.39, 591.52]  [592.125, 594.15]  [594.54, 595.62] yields -0.048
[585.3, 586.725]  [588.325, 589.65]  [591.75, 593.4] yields 0.144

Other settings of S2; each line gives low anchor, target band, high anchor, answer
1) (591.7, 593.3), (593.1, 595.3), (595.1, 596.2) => 0.00 nm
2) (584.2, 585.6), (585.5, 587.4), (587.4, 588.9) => 0.01 nm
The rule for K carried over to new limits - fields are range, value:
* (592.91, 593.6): 24.3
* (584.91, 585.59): 24.8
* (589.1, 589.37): 22.7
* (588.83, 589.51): 20.4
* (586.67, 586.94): 24.8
